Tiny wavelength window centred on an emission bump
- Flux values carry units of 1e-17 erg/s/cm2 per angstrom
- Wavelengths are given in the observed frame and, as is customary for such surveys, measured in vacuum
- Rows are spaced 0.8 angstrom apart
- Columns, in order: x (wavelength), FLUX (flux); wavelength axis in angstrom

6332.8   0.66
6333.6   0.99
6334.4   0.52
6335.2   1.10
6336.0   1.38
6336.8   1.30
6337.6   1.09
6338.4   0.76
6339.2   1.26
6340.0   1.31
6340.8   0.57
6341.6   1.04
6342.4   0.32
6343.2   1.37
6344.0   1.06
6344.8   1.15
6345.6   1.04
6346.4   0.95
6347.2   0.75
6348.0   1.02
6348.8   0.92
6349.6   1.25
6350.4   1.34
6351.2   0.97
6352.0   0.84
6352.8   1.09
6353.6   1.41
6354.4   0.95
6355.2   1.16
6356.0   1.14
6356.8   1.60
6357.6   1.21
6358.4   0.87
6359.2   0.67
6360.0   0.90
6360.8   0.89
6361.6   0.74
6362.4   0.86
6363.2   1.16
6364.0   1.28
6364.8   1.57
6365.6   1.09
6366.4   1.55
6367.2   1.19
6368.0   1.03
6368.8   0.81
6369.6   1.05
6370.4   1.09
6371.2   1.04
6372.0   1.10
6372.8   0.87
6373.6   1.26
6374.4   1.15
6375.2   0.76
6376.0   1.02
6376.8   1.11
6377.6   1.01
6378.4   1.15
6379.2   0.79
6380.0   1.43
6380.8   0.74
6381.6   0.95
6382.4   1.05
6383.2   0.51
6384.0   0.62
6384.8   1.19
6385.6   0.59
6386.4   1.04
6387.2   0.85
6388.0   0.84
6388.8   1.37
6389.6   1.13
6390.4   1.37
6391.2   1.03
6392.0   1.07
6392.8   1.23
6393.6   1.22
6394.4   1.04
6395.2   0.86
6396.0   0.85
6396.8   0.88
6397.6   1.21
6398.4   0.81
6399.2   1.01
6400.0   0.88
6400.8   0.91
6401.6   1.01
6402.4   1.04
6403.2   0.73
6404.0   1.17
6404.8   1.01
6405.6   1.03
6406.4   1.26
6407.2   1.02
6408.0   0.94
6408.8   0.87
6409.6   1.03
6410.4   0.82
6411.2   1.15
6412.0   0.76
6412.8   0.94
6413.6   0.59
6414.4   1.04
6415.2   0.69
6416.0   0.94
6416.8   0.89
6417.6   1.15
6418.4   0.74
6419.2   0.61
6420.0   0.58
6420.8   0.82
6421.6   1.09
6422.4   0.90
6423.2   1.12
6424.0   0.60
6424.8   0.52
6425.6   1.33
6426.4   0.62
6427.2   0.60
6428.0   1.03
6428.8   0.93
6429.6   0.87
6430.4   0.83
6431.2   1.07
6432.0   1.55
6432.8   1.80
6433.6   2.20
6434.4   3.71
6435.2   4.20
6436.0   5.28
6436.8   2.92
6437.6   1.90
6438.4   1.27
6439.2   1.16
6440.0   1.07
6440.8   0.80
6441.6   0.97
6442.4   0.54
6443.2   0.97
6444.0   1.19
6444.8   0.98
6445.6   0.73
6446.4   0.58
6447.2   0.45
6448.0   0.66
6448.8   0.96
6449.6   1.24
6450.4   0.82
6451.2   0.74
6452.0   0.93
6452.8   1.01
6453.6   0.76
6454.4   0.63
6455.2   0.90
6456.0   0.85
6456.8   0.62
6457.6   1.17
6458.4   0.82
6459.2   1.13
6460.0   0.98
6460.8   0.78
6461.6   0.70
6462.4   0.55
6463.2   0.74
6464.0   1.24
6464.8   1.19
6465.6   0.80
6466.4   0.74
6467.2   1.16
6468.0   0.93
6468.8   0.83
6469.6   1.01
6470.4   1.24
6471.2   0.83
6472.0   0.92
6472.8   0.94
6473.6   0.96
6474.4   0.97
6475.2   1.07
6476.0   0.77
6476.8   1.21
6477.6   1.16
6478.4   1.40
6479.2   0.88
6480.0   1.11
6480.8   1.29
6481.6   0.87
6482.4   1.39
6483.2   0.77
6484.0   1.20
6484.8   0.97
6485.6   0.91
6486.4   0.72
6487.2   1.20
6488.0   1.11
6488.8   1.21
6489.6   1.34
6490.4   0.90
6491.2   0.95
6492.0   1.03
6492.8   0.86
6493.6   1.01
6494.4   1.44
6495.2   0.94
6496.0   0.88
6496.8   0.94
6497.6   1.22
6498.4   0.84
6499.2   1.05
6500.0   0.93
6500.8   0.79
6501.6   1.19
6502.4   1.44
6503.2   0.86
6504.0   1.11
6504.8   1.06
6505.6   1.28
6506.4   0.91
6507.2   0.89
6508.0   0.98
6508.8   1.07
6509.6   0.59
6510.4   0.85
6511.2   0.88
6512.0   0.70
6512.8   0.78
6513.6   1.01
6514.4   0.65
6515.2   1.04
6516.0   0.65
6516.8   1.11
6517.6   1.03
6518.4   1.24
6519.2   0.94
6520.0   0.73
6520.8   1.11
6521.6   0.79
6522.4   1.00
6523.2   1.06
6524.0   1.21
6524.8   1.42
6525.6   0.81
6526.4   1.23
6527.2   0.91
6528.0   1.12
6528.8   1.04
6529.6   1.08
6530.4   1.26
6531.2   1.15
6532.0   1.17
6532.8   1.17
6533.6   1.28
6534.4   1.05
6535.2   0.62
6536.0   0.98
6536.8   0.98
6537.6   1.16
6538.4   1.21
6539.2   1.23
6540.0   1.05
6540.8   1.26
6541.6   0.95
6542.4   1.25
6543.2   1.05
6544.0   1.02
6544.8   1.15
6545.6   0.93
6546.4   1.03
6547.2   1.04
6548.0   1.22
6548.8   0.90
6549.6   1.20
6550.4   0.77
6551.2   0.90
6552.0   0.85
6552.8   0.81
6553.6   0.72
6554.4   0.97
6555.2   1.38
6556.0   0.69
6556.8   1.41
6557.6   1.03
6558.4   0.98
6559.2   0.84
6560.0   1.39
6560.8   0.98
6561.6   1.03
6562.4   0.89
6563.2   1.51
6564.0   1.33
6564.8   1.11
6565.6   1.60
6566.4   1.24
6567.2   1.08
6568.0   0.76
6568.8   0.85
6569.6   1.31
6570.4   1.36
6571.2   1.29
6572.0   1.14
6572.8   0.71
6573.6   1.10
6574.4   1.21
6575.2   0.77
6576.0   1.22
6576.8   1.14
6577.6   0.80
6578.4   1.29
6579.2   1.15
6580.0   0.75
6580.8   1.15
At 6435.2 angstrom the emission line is H-beta 4861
